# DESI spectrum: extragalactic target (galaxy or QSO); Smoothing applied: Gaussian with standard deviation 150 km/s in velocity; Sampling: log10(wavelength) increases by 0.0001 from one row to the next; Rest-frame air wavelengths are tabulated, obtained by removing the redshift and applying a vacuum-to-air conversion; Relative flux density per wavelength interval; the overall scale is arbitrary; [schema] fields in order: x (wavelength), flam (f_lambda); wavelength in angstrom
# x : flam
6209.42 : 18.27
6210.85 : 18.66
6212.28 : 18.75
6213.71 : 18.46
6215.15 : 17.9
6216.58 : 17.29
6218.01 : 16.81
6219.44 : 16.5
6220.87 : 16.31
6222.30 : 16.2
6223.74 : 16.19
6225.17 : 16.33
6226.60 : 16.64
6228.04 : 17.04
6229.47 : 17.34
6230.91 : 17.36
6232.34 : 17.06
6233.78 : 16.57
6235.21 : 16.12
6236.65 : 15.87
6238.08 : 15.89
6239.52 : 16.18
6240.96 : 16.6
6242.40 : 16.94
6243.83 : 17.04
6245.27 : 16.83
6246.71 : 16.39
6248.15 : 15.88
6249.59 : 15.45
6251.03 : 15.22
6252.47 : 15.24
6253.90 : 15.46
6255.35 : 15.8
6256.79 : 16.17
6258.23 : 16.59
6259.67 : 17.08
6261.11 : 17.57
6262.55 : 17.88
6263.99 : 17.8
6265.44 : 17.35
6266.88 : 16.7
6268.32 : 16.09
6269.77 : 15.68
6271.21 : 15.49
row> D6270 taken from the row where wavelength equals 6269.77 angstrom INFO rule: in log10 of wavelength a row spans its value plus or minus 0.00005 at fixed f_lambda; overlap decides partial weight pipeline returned 15.68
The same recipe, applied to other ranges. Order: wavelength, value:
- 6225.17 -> 16.33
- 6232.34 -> 17.06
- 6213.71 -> 18.46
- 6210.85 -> 18.66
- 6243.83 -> 17.04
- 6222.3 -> 16.2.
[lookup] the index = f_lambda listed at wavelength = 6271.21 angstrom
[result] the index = 15.49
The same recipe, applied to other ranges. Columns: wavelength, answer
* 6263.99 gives 17.8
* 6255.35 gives 15.8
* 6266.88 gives 16.7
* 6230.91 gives 17.36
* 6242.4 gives 16.94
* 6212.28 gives 18.75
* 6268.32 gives 16.09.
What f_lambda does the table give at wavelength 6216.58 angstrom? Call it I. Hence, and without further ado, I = 17.29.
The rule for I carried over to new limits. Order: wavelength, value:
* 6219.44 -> 16.5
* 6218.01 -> 16.81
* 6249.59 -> 15.45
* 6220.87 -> 16.31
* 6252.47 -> 15.24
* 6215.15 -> 17.9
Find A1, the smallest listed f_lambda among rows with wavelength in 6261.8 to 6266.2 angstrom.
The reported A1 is 17.35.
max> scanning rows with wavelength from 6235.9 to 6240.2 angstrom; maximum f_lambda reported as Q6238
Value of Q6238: 16.18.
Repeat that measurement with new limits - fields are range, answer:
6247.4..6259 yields 16.59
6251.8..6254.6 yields 15.46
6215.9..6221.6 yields 17.29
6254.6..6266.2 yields 17.88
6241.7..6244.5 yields 17.04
